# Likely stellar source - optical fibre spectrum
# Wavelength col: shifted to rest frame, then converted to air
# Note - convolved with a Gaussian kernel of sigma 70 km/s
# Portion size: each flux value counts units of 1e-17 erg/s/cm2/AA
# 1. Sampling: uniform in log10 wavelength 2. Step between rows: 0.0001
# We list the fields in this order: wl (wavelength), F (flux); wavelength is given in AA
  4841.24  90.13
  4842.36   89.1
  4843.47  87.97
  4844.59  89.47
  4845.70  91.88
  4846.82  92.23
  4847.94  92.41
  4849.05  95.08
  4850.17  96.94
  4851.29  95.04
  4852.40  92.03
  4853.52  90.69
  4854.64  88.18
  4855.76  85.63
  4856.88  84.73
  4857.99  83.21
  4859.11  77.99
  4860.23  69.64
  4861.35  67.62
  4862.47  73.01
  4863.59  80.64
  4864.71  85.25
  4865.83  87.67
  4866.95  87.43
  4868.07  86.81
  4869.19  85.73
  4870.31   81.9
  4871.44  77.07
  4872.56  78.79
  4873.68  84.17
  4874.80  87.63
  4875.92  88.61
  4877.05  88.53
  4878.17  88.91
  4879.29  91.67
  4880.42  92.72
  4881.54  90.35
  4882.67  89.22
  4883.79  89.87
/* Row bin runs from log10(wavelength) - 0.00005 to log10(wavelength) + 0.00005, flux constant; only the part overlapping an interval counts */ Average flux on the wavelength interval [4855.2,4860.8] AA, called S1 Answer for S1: 80.3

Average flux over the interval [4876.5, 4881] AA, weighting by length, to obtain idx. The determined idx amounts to 90.5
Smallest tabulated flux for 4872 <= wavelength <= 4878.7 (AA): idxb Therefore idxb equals 78.79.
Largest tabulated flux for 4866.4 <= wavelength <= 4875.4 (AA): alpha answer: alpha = 87.63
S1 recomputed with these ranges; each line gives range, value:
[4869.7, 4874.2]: 80.5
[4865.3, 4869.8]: 86.9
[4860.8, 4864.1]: 73.7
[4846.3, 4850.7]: 94.1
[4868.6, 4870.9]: 83.6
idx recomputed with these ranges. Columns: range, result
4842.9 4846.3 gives 89.9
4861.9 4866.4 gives 81.6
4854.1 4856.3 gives 86.8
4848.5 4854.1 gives 93.9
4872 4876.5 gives 84.8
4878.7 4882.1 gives 91.6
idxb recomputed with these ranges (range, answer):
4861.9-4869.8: 73.01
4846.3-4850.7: 92.23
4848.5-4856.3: 85.63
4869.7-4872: 77.07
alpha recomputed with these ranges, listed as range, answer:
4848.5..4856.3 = 96.94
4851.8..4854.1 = 92.03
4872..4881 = 92.72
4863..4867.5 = 87.67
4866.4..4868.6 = 87.43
